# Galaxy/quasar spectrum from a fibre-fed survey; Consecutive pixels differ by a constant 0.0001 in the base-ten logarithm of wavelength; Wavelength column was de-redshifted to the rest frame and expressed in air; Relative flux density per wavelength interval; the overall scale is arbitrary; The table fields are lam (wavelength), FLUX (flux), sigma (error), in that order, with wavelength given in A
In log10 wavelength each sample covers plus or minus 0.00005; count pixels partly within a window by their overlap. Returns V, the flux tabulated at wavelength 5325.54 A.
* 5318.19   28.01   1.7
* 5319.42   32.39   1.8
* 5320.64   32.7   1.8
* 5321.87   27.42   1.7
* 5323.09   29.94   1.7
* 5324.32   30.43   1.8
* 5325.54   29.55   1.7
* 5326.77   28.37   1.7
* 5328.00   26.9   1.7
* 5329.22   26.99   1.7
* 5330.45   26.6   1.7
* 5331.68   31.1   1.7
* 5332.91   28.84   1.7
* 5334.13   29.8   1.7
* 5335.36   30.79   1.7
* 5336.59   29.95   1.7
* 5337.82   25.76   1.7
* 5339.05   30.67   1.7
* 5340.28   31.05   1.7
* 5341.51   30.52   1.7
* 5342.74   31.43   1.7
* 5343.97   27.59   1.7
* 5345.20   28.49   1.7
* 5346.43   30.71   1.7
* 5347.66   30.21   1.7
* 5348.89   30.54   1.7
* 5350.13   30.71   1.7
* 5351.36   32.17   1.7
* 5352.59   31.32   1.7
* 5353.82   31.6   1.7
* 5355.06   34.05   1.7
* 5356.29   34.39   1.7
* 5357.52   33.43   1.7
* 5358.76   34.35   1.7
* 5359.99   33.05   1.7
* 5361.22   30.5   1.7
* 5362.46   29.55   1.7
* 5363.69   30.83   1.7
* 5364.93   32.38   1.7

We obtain 29.55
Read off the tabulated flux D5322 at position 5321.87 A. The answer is 27.42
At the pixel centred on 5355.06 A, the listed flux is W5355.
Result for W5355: 34.05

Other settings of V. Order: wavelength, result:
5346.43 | 30.71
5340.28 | 31.05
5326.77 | 28.37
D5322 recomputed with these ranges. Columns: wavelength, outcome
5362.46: 29.55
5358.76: 34.35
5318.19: 28.01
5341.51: 30.52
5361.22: 30.5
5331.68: 31.1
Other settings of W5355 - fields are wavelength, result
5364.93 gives 32.38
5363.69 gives 30.83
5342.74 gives 31.43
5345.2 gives 28.49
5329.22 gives 26.99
